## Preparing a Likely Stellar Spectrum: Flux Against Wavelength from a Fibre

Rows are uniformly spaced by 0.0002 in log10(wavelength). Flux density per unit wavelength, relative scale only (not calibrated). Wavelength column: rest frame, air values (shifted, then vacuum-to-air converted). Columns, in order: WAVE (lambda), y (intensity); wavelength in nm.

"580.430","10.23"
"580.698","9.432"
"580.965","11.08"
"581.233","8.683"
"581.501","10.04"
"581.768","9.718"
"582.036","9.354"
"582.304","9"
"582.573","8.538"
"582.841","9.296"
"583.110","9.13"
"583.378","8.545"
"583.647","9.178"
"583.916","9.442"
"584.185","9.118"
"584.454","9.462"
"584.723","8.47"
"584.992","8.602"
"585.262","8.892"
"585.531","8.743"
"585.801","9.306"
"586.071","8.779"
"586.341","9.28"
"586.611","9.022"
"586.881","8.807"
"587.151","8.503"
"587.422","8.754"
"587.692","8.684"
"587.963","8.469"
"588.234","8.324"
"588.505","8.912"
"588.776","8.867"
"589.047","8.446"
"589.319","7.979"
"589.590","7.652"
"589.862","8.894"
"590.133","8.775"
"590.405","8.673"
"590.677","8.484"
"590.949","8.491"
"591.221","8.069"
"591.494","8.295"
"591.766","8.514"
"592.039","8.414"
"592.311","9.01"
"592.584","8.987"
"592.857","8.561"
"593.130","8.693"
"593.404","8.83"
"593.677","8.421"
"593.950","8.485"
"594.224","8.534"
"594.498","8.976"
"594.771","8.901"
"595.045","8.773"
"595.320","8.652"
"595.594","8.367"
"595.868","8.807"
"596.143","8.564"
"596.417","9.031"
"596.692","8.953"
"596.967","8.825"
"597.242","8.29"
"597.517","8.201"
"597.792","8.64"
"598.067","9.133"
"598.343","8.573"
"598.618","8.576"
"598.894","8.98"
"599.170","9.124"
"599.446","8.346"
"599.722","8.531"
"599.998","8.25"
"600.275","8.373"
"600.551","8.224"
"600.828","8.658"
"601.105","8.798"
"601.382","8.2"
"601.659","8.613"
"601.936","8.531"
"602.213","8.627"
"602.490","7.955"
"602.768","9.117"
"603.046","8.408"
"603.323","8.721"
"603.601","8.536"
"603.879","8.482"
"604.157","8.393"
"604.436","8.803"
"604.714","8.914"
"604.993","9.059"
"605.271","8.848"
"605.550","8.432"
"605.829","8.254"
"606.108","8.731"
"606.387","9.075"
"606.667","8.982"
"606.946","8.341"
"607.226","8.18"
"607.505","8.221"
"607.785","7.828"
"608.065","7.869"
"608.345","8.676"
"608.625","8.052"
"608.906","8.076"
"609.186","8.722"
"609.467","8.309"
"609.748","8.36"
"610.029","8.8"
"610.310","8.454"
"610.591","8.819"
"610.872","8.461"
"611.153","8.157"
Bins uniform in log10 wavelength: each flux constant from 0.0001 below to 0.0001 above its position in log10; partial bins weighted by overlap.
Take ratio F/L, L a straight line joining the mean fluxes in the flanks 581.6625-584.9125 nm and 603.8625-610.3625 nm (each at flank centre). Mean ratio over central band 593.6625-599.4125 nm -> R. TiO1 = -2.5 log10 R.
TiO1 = 0.007 mag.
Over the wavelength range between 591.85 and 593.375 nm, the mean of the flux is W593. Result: 8.73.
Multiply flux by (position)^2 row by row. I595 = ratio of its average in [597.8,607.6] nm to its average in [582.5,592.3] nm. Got 1.0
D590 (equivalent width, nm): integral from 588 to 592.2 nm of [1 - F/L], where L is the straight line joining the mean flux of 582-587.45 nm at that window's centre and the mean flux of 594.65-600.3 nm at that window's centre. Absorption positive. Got 0.18 nm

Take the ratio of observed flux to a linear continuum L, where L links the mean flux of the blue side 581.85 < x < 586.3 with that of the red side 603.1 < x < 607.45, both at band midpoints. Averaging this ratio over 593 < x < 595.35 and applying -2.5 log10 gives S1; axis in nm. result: 0.02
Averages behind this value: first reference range 9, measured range 8.7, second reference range 8.64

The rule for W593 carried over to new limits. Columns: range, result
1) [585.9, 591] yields 8.63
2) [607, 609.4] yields 8.21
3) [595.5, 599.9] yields 8.68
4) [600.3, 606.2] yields 8.58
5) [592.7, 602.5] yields 8.62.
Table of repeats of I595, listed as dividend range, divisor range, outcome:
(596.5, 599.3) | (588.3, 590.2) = 1.06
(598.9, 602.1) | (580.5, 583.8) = 0.97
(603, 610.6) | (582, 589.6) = 1.03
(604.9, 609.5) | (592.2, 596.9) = 1.01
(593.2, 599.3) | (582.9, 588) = 1.01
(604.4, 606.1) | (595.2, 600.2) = 1.03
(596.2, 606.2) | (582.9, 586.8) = 1.01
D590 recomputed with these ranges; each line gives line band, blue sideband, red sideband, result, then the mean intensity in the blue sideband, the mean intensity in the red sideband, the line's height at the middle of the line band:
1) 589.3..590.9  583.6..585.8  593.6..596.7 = 0.072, 9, 8.7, 8.85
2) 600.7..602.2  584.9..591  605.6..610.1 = -0.014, 8.67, 8.4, 8.49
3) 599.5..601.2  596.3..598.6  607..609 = 0.017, 8.7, 8.14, 8.54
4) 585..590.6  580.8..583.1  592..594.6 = 0.233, 9.44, 8.7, 9.06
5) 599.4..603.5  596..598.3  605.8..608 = 0.043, 8.7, 8.44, 8.59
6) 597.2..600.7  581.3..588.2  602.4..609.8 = 0.040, 8.99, 8.5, 8.66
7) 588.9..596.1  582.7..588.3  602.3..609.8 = 0.162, 8.9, 8.5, 8.76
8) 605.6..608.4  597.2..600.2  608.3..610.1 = 0.011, 8.61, 8.4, 8.44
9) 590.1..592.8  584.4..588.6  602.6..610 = 0.051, 8.8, 8.52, 8.73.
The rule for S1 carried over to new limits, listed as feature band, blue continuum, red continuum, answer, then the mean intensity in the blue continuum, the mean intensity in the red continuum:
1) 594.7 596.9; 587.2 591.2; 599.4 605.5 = -0.027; 8.51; 8.56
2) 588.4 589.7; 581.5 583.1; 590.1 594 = 0.052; 9.25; 8.58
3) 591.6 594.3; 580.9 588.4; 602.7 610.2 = 0.023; 9.02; 8.52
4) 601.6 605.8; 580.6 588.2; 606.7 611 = -0.014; 9.07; 8.36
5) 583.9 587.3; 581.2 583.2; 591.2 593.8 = 0.012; 9.25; 8.6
